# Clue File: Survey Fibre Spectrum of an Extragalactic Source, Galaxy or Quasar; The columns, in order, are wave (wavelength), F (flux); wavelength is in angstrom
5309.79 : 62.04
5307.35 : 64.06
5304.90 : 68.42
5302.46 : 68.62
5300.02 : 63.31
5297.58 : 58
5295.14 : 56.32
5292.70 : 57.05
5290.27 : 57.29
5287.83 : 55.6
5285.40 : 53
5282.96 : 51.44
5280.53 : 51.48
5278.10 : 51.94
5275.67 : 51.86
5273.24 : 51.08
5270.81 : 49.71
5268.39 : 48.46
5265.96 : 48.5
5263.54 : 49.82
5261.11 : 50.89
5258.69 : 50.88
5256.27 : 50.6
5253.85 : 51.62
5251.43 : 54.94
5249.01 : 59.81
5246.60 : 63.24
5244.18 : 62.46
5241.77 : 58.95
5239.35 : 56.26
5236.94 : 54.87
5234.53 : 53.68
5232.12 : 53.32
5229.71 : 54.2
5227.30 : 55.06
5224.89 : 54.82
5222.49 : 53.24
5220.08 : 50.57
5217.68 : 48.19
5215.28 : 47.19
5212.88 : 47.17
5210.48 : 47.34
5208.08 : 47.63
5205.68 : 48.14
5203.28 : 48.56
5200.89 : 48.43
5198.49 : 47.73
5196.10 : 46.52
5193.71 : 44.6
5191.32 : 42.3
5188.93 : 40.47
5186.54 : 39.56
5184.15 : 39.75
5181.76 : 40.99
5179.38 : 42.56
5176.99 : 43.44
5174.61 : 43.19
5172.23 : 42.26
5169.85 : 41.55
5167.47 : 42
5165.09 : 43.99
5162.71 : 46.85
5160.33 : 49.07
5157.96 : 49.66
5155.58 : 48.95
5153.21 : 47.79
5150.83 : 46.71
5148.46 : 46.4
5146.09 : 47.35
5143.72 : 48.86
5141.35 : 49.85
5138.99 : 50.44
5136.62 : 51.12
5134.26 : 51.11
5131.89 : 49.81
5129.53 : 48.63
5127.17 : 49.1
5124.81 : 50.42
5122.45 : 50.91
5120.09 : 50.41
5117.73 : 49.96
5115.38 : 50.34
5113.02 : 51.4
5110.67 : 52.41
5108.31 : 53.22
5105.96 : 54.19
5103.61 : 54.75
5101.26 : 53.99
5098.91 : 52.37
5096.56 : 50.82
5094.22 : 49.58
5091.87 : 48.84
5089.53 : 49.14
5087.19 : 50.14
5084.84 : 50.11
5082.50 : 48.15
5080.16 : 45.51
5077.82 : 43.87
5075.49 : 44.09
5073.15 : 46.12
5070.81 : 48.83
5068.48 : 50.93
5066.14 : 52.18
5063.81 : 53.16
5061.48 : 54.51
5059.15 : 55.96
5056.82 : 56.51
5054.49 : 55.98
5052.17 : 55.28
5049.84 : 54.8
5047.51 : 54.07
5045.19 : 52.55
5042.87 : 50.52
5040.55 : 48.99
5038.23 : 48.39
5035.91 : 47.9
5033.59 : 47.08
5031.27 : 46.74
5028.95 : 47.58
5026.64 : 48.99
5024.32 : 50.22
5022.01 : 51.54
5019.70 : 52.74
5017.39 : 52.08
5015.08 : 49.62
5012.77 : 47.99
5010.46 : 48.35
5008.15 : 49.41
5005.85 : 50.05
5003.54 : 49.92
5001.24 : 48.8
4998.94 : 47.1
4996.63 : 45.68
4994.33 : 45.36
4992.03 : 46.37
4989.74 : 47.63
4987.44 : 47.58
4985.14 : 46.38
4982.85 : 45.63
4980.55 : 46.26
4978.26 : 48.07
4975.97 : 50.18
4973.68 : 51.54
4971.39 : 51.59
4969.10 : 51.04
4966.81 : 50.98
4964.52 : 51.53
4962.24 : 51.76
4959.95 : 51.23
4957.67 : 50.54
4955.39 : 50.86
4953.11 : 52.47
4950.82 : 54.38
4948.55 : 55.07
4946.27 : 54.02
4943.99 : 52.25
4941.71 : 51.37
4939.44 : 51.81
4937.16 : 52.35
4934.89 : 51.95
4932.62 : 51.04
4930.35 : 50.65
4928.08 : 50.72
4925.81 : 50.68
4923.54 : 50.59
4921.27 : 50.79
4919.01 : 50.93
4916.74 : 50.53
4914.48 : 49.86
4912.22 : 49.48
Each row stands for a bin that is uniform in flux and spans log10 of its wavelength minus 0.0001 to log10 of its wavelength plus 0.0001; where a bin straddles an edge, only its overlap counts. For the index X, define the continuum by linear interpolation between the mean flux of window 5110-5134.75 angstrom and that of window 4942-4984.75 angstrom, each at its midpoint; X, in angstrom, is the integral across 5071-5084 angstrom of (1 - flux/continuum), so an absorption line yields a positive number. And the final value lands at 1.2 angstrom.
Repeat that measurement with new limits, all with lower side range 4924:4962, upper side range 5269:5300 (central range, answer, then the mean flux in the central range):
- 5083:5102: 0.9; 50.5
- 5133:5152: 1.5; 49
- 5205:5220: 1.6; 47.8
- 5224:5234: -0.1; 54.3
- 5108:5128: 0.8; 50.8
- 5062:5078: 1.1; 49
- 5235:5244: -0.6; 57.1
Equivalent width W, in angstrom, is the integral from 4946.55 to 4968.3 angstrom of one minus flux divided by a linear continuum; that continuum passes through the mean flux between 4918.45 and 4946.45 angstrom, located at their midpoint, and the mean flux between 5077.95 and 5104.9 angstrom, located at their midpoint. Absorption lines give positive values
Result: -0.41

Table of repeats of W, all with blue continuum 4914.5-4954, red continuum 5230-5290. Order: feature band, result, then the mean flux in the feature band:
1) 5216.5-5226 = 0.3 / 51.7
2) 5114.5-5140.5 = 1.3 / 50.2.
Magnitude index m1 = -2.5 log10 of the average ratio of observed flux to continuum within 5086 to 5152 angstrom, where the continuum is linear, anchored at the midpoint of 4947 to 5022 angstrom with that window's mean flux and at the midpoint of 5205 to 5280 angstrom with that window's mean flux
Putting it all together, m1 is 0.02 mag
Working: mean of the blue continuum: 49.7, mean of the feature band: 50.4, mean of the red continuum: 52.5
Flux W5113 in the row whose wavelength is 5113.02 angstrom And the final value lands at 51.4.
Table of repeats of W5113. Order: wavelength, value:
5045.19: 52.55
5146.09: 47.35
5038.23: 48.39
